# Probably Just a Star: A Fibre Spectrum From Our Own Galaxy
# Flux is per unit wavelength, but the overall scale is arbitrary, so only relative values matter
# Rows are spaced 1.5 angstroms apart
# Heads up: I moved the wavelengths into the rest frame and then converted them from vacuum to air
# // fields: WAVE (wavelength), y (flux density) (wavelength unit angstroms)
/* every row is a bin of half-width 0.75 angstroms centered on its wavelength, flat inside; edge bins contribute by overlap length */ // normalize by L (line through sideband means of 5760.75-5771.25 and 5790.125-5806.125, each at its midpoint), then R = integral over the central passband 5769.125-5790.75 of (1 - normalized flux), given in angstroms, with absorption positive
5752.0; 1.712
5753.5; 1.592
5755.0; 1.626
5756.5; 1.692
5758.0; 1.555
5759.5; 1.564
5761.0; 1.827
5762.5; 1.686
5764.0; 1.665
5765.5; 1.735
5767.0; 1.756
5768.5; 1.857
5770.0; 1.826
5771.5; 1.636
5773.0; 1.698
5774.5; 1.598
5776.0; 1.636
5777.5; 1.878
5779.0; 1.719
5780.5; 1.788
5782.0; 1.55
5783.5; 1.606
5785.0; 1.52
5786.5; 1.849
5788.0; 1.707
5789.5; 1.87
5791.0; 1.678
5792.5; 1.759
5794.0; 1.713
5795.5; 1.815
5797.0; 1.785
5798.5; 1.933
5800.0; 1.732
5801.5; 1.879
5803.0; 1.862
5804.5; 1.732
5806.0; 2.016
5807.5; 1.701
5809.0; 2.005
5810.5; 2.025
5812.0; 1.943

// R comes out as 0.8 angstroms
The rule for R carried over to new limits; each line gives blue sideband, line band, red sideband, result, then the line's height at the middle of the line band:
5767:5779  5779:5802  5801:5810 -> 0.8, 1.81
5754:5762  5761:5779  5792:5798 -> -0.4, 1.69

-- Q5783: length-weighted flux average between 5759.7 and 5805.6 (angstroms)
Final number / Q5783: 1.74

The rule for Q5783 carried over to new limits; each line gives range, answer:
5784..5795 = 1.73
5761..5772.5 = 1.74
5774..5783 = 1.7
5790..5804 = 1.8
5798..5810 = 1.86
